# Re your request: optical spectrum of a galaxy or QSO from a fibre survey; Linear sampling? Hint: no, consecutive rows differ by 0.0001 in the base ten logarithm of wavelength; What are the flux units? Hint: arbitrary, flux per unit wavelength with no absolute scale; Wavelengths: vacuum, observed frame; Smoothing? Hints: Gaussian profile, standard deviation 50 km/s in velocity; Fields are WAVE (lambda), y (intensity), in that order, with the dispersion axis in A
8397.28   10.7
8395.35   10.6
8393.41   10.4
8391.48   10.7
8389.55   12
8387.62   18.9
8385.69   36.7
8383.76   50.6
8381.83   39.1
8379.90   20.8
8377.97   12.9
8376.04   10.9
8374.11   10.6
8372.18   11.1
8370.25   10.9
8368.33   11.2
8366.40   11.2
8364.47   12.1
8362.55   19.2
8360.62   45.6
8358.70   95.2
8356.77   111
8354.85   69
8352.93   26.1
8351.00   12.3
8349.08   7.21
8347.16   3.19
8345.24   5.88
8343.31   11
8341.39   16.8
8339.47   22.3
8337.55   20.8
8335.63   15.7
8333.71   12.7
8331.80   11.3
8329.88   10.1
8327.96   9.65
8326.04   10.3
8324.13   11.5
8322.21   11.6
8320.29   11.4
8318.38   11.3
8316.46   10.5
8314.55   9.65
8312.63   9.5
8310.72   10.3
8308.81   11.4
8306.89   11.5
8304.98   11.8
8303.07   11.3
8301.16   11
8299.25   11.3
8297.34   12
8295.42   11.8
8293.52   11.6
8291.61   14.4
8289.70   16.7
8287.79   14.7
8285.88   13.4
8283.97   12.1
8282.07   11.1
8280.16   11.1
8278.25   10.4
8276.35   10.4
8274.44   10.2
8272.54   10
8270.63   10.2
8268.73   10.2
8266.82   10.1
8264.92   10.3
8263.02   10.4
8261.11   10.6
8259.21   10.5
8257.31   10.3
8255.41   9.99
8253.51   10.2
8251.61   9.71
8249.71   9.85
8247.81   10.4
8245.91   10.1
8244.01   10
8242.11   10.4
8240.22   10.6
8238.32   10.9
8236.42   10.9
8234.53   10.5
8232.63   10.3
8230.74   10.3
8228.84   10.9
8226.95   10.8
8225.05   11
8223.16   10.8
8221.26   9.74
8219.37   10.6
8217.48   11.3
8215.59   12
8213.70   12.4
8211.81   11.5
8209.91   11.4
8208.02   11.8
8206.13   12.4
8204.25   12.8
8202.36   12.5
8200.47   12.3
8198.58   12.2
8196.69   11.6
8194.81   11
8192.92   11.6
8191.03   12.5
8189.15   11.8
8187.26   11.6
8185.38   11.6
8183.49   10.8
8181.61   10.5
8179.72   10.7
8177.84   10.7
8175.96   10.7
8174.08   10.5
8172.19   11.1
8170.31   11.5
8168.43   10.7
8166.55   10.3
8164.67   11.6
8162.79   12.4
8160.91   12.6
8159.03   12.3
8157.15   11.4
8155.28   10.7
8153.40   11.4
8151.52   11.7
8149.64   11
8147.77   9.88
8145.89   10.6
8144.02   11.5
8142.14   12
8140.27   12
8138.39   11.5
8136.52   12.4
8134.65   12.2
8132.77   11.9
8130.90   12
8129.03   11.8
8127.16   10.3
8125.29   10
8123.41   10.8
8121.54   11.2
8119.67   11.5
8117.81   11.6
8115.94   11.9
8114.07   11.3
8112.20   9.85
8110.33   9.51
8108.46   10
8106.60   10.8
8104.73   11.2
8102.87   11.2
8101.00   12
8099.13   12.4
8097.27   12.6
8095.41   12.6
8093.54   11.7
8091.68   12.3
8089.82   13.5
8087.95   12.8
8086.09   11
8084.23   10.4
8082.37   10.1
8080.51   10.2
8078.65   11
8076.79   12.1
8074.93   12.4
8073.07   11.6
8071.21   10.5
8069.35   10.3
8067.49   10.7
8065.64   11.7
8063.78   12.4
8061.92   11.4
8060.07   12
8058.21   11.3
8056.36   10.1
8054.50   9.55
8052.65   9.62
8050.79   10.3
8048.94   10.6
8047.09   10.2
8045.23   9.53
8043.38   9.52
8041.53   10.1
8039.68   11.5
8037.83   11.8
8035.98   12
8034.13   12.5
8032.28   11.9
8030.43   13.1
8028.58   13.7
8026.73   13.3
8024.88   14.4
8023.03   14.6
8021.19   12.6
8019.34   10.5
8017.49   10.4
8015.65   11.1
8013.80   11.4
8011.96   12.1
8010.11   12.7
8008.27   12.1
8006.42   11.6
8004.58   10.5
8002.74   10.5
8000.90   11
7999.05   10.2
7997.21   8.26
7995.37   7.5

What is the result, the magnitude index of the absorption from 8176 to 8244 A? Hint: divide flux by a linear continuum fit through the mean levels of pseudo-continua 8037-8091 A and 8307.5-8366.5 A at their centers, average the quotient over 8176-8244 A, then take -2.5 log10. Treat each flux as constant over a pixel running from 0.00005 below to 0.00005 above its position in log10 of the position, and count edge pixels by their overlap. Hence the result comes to 0.411 mag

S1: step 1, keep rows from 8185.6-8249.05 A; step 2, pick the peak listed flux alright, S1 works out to 12.8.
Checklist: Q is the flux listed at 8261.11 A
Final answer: 10.6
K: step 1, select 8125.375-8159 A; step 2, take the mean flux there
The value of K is 11.4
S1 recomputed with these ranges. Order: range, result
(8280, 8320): 16.7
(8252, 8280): 10.6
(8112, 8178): 12.6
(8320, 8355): 69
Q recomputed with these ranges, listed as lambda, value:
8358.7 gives 95.2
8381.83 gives 39.1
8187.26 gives 11.6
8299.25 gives 11.3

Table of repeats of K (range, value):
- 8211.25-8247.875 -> 10.8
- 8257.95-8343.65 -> 11.9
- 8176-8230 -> 11.4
